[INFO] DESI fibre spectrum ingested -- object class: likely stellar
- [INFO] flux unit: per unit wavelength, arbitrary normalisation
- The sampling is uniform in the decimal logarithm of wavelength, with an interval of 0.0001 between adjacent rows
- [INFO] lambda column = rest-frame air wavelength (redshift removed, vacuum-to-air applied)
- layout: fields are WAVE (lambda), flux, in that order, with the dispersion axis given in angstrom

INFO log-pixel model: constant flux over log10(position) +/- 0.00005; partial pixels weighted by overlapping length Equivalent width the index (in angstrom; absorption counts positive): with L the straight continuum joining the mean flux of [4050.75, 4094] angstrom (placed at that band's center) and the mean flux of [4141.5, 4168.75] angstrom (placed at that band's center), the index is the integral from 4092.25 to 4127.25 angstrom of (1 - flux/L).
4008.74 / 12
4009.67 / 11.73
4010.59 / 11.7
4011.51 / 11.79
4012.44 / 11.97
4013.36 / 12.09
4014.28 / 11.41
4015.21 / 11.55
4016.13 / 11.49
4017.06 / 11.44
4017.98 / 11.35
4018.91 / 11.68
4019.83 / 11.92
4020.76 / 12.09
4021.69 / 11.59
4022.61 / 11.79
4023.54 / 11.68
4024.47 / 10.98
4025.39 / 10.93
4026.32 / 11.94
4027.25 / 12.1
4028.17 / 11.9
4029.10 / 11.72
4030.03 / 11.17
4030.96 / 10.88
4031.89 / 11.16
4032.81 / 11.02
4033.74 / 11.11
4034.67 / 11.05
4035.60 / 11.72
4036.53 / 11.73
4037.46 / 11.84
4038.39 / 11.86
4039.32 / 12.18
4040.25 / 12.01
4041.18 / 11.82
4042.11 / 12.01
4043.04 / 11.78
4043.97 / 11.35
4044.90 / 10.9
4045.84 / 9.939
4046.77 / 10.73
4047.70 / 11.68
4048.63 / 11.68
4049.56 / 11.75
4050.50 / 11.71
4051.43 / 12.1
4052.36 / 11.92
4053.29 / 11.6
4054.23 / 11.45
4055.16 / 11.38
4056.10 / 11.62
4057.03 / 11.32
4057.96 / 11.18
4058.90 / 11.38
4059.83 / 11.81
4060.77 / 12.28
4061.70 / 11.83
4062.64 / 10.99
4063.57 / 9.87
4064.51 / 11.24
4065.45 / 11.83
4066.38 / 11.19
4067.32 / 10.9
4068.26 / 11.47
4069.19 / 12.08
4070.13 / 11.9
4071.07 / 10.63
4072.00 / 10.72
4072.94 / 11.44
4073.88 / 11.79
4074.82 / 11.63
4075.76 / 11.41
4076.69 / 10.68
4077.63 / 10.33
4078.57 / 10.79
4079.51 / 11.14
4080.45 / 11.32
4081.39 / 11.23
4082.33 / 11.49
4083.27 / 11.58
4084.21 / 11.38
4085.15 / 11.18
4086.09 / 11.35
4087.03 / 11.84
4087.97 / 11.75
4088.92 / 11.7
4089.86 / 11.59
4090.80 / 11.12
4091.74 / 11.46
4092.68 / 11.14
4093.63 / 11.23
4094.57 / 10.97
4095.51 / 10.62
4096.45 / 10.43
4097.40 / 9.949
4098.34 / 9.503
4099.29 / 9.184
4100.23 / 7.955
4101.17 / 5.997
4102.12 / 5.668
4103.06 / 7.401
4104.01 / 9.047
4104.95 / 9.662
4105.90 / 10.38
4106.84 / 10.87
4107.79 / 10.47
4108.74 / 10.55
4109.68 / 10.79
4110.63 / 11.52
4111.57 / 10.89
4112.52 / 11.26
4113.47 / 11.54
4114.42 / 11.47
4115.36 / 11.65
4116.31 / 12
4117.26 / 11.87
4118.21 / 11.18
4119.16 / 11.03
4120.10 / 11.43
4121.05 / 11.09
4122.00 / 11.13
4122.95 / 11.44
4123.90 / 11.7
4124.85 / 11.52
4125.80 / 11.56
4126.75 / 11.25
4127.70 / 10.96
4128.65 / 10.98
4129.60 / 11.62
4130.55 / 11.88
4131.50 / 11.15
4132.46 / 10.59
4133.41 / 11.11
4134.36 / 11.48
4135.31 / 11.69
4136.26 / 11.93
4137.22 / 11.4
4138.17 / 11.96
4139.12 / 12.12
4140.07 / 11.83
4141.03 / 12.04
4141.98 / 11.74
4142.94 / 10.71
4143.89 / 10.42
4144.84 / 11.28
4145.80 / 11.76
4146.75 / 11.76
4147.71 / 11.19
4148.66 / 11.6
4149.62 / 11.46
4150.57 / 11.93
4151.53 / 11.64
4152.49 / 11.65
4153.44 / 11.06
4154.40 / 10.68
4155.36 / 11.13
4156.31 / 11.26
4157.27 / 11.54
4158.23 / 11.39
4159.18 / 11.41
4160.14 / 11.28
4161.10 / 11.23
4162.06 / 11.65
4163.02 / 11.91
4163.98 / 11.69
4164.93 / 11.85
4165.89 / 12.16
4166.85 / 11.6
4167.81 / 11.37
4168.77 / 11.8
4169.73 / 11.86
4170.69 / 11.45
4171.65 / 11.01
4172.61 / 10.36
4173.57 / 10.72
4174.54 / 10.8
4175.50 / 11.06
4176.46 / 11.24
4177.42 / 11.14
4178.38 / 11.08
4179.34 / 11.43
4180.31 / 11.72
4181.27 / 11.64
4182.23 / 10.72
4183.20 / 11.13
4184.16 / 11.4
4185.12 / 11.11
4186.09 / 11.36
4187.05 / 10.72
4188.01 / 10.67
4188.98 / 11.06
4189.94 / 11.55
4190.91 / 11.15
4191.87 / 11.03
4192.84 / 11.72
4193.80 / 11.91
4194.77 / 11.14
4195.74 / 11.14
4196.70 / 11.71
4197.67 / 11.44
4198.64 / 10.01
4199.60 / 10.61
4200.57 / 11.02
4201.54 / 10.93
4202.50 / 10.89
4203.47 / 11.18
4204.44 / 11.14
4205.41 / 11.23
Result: 2.9 angstrom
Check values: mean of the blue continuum 11.4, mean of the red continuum 11.4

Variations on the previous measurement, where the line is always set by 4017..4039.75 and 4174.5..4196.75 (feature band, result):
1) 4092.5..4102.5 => 1.84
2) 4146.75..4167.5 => -0.37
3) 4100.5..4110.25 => 1.98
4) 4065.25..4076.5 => 0.08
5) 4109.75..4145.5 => -0.18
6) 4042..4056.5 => 0.06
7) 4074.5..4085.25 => 0.26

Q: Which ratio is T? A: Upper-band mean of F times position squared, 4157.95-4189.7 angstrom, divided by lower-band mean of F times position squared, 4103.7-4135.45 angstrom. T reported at 1.0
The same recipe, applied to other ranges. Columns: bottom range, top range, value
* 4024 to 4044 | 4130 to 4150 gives 1.05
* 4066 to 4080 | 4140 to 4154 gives 1.06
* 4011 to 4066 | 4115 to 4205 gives 1.04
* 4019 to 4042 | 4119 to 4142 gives 1.04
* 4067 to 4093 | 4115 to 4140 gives 1.03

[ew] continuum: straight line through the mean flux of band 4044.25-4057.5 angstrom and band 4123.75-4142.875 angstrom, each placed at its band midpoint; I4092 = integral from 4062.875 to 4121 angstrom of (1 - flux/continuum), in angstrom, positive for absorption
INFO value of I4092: 3.42 angstrom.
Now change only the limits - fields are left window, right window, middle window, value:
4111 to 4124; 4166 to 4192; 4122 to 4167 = -0.61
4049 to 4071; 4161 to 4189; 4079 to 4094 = 0.06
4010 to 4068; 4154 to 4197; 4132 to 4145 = -0.10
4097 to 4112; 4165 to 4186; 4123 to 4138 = -1.99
